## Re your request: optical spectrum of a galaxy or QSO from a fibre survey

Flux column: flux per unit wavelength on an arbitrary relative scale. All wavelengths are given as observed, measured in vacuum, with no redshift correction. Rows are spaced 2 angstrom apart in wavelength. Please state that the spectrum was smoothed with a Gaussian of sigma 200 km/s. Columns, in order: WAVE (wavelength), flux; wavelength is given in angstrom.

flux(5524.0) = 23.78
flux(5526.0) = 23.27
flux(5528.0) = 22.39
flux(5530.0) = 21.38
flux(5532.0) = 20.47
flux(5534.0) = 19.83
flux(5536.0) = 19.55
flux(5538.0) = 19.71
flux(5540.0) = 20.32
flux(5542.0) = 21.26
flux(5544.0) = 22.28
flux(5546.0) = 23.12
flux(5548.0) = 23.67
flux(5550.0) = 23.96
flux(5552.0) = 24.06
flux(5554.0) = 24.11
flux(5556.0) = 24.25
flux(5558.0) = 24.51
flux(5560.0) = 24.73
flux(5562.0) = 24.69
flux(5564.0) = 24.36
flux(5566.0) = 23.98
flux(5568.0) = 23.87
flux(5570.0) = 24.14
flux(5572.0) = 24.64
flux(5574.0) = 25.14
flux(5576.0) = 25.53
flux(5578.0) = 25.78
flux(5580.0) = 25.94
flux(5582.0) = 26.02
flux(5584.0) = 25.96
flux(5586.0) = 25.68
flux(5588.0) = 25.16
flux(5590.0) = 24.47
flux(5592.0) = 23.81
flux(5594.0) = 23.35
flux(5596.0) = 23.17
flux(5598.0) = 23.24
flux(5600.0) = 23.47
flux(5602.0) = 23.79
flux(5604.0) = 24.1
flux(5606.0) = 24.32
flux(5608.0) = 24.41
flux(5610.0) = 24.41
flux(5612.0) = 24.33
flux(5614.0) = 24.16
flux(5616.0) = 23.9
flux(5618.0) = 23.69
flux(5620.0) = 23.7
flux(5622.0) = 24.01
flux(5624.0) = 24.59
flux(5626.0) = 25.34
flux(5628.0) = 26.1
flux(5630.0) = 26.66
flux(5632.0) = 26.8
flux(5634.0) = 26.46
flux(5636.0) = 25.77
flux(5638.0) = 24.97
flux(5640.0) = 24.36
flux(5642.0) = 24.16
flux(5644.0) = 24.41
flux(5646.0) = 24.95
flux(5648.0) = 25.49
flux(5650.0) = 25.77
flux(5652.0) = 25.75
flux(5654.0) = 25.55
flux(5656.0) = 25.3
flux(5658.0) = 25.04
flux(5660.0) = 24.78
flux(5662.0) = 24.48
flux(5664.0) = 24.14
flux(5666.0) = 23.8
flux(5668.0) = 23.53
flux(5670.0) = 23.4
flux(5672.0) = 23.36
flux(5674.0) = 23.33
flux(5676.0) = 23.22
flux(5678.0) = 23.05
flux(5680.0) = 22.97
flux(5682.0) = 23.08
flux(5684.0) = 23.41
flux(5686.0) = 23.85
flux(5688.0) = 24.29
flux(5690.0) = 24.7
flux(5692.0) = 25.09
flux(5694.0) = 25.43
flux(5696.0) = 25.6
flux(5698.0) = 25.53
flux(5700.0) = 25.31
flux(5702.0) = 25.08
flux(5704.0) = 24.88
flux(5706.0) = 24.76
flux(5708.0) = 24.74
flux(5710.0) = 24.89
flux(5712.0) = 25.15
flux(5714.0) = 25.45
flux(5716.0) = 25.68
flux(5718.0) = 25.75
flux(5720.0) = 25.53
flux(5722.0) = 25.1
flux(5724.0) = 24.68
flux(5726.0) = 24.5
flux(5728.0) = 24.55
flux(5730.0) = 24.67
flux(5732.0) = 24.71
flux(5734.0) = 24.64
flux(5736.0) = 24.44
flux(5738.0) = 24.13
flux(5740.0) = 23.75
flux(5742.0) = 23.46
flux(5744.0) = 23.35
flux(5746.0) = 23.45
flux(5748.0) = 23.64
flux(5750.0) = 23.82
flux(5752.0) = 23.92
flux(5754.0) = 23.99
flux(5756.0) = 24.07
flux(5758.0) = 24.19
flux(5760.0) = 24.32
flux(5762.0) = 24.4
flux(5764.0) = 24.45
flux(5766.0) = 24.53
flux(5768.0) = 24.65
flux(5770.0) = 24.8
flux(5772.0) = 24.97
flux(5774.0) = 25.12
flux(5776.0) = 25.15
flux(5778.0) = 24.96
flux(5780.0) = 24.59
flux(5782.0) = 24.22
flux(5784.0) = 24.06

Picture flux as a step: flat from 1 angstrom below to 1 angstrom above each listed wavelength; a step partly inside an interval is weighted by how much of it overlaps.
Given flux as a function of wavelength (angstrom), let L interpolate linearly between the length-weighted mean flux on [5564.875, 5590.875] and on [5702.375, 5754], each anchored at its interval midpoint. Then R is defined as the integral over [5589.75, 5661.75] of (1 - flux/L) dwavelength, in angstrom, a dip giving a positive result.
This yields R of 0.7 angstrom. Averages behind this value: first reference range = 25.1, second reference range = 24.5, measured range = 24.7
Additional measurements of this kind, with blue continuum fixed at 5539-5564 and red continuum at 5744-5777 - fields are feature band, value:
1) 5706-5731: -0.9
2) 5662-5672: 0.1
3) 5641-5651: -0.5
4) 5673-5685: 0.4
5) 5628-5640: -1.1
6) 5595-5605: 0.0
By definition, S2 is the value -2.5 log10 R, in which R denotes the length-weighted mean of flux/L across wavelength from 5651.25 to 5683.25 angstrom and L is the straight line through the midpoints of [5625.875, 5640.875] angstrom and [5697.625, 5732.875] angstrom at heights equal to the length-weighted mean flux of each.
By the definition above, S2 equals 0.07 mag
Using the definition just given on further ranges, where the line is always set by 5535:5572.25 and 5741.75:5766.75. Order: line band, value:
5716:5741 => -0.039 mag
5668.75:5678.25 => 0.017 mag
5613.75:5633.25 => -0.066 mag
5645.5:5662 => -0.076 mag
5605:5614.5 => -0.042 mag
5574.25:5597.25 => -0.075 mag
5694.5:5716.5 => -0.062 mag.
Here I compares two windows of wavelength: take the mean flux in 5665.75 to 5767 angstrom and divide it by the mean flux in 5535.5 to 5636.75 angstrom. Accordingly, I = 1.0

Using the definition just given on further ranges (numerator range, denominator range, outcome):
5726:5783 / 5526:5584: 1.04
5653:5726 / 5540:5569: 1.04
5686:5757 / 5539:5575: 1.04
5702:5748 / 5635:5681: 1.01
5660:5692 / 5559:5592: 0.95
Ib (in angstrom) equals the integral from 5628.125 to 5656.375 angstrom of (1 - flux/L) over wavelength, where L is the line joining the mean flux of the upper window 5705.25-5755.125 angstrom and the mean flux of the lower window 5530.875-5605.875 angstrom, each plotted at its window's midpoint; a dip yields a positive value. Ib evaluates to -1.7 angstrom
